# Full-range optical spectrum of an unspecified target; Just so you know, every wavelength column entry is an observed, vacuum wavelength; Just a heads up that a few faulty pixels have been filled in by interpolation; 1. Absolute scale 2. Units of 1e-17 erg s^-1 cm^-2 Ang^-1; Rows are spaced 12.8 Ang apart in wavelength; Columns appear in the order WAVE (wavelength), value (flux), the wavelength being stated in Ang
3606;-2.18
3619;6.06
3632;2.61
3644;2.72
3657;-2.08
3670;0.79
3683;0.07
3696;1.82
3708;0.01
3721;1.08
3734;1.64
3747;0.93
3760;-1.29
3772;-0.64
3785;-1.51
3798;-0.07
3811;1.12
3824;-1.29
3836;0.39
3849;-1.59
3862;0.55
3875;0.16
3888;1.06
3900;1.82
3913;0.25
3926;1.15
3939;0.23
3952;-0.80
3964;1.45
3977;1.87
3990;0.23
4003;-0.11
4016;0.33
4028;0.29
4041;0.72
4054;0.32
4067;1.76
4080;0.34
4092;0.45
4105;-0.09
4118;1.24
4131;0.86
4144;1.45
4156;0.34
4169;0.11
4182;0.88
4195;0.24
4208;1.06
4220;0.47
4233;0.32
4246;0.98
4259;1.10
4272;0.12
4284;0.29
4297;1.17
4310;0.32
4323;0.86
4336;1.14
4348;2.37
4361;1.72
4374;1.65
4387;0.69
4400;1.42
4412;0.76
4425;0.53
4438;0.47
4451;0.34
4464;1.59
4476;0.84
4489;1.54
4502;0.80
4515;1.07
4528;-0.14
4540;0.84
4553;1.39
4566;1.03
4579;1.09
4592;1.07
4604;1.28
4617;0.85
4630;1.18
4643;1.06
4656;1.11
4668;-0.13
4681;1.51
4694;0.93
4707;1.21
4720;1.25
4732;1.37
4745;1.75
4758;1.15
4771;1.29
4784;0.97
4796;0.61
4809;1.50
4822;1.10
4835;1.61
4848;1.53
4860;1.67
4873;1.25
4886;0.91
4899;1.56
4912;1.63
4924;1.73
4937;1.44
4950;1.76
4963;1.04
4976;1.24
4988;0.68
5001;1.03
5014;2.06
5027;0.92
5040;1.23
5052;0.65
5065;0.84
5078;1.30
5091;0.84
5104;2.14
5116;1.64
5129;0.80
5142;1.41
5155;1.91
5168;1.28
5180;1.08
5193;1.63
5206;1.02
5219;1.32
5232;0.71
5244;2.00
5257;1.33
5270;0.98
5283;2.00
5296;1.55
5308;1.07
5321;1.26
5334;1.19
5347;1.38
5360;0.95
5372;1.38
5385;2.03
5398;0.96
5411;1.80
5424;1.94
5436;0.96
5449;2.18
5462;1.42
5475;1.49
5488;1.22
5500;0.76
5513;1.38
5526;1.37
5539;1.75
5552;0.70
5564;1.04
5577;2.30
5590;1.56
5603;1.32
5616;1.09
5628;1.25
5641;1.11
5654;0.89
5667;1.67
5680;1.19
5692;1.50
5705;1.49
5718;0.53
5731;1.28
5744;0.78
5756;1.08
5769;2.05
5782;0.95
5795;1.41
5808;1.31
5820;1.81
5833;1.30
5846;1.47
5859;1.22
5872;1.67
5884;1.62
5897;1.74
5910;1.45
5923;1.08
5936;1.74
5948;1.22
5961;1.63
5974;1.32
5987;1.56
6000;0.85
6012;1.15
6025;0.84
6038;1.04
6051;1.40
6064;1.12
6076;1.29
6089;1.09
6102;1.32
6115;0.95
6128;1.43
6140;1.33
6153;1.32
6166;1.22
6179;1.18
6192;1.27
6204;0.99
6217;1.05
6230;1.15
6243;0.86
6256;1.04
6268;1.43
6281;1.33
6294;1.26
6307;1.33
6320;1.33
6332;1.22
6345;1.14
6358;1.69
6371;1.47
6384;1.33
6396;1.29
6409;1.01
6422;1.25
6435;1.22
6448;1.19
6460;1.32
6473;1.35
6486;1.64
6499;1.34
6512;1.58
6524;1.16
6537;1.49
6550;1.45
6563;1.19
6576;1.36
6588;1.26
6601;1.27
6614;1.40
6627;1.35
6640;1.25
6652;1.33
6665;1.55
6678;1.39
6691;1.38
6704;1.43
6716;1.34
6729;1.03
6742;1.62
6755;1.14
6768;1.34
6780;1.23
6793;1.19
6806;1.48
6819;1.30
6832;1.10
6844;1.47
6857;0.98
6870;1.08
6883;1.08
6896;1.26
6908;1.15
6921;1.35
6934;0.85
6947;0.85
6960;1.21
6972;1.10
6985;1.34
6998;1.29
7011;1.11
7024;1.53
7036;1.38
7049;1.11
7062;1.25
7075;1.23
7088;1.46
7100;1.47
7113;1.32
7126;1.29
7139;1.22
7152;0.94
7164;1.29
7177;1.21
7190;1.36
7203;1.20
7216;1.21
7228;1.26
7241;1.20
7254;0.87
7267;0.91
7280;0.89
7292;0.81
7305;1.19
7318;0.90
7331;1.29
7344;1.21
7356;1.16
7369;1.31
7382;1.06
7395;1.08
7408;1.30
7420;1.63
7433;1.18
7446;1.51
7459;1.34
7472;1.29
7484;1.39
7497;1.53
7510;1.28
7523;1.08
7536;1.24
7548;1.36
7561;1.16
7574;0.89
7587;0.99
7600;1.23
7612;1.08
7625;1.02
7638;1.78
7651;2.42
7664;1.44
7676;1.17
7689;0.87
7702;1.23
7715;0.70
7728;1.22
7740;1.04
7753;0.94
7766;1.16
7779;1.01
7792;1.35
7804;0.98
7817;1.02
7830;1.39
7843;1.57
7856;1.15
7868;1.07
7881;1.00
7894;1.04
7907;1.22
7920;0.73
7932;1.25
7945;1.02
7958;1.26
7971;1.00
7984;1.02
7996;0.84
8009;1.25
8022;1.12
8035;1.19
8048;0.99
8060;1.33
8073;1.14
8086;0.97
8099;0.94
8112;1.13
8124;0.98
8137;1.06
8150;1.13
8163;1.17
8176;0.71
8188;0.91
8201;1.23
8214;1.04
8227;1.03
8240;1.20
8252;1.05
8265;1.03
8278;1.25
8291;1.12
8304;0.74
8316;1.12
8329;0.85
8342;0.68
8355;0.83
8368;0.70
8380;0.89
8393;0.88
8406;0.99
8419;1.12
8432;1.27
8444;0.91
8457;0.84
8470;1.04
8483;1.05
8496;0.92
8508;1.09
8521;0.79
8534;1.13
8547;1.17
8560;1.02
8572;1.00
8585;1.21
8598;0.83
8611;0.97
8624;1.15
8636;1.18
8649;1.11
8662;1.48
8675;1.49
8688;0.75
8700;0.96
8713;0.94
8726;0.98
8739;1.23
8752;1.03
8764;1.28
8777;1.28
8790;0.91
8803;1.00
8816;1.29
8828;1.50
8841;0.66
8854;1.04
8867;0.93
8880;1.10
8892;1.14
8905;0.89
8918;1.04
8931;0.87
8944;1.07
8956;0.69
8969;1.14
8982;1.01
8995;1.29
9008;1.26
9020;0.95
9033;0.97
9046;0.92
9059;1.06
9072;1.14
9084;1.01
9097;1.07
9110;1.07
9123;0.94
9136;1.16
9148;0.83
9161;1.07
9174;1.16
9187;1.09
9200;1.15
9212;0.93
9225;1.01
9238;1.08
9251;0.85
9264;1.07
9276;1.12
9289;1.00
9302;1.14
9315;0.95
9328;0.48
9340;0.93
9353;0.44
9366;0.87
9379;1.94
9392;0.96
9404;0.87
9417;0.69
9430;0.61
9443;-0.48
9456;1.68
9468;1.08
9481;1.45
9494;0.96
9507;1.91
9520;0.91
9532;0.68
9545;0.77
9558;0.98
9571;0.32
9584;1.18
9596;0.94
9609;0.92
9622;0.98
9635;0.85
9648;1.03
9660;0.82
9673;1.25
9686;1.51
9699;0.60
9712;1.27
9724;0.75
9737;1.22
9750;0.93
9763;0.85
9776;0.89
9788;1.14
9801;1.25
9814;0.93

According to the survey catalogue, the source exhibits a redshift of 0.16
